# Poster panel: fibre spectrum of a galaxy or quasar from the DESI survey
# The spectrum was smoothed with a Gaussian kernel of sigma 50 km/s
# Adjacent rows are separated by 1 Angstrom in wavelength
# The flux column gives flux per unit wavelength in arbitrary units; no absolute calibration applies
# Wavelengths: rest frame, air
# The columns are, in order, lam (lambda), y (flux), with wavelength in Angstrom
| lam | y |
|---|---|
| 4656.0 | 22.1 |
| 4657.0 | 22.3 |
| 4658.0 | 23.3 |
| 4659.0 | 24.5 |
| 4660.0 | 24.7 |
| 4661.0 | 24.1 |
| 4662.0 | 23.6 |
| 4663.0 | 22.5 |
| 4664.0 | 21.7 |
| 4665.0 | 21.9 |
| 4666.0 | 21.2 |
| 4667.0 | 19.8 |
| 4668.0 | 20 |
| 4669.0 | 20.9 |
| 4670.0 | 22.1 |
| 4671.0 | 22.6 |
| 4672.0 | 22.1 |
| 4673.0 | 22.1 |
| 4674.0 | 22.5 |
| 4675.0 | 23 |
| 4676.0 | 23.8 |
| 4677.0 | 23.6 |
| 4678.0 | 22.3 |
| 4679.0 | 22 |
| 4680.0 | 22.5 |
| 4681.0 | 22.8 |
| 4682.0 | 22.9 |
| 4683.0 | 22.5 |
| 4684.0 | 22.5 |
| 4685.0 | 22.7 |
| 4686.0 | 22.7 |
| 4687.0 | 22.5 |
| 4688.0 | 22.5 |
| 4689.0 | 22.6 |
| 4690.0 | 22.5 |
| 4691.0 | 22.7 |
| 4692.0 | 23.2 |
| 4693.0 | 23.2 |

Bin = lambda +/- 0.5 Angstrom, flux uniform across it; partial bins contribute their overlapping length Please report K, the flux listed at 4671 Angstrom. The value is 22.6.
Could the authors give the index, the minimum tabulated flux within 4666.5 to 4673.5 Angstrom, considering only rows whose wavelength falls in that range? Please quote 19.8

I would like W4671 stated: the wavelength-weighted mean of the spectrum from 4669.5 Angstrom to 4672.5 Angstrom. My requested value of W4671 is 22.3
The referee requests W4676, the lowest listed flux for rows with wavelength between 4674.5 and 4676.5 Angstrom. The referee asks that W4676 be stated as 23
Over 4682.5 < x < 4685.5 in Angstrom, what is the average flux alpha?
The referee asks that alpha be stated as 22.6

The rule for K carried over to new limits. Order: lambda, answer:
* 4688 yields 22.5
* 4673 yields 22.1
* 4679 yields 22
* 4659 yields 24.5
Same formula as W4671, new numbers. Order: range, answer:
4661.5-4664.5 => 22.6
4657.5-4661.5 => 24.1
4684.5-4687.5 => 22.6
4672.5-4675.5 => 22.5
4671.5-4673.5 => 22.1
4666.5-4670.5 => 20.7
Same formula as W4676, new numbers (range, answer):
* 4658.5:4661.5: 24.1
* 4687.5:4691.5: 22.5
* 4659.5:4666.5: 21.2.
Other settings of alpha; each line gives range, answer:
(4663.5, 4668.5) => 20.9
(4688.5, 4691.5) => 22.6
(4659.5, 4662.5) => 24.1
